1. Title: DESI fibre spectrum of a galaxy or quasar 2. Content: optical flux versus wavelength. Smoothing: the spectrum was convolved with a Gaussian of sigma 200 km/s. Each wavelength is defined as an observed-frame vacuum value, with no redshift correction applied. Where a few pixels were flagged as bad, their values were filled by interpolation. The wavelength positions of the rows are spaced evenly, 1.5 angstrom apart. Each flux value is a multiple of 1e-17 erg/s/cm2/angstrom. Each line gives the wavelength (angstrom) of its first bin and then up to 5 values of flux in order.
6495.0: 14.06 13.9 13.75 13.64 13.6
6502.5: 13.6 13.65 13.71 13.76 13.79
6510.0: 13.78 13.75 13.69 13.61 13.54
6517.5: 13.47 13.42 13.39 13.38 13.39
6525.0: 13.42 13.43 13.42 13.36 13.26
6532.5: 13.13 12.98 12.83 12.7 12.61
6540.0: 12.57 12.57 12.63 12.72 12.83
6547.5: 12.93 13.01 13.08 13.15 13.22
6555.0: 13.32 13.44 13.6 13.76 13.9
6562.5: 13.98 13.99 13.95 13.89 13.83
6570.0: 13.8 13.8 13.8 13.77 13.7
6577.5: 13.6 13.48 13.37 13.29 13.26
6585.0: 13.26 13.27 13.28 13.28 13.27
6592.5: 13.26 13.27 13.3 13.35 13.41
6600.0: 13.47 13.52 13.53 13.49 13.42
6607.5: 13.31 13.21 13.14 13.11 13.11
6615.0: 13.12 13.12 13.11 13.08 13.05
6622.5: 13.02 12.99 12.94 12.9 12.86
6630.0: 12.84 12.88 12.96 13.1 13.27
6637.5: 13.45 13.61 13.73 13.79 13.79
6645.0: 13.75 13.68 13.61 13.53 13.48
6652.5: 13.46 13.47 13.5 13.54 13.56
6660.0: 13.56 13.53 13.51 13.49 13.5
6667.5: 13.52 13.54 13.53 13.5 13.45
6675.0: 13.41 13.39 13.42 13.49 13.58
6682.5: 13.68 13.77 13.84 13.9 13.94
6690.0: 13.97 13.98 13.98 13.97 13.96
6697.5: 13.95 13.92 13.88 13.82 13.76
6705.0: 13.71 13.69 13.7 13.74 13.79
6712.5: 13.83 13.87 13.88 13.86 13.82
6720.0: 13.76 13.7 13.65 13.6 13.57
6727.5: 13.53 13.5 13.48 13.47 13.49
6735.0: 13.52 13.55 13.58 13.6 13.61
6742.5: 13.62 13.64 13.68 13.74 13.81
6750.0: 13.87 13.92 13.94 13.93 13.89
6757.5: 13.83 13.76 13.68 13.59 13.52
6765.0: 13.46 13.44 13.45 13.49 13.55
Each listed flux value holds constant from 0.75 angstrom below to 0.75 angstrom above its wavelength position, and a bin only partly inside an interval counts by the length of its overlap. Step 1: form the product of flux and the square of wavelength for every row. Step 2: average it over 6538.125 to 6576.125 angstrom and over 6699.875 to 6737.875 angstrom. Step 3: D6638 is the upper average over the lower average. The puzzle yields 1.07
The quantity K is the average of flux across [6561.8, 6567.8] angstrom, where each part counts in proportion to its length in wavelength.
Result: 14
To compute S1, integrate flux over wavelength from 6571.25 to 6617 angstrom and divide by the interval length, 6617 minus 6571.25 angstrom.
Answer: 13.4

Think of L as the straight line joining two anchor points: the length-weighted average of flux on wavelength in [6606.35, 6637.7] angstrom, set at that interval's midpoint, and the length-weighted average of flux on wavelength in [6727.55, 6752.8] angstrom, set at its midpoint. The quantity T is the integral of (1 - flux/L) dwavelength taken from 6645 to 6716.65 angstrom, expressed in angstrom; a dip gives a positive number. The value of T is -1.7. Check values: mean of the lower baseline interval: 13.1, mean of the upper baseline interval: 13.6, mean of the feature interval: 13.7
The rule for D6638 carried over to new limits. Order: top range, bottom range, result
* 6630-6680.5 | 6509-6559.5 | 1.06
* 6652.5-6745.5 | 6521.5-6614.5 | 1.07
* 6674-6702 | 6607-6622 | 1.07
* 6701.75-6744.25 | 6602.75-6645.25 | 1.06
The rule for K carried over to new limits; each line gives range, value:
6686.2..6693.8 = 14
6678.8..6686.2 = 13.7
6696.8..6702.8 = 13.9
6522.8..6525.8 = 13.4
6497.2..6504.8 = 13.7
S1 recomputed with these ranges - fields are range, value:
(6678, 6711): 13.8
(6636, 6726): 13.7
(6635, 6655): 13.6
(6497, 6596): 13.4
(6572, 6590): 13.5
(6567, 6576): 13.8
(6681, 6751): 13.7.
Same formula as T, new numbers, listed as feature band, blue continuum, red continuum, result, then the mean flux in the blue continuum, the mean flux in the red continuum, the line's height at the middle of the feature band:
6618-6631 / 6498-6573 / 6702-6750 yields 0.54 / 13.4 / 13.7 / 13.5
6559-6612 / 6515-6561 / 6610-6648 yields -1.27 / 13.2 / 13.2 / 13.2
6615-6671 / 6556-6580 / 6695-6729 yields 1.68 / 13.8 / 13.8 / 13.8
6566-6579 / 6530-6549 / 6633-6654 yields -0.71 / 12.8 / 13.5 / 13.1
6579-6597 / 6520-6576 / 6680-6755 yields 0.18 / 13.3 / 13.7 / 13.4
